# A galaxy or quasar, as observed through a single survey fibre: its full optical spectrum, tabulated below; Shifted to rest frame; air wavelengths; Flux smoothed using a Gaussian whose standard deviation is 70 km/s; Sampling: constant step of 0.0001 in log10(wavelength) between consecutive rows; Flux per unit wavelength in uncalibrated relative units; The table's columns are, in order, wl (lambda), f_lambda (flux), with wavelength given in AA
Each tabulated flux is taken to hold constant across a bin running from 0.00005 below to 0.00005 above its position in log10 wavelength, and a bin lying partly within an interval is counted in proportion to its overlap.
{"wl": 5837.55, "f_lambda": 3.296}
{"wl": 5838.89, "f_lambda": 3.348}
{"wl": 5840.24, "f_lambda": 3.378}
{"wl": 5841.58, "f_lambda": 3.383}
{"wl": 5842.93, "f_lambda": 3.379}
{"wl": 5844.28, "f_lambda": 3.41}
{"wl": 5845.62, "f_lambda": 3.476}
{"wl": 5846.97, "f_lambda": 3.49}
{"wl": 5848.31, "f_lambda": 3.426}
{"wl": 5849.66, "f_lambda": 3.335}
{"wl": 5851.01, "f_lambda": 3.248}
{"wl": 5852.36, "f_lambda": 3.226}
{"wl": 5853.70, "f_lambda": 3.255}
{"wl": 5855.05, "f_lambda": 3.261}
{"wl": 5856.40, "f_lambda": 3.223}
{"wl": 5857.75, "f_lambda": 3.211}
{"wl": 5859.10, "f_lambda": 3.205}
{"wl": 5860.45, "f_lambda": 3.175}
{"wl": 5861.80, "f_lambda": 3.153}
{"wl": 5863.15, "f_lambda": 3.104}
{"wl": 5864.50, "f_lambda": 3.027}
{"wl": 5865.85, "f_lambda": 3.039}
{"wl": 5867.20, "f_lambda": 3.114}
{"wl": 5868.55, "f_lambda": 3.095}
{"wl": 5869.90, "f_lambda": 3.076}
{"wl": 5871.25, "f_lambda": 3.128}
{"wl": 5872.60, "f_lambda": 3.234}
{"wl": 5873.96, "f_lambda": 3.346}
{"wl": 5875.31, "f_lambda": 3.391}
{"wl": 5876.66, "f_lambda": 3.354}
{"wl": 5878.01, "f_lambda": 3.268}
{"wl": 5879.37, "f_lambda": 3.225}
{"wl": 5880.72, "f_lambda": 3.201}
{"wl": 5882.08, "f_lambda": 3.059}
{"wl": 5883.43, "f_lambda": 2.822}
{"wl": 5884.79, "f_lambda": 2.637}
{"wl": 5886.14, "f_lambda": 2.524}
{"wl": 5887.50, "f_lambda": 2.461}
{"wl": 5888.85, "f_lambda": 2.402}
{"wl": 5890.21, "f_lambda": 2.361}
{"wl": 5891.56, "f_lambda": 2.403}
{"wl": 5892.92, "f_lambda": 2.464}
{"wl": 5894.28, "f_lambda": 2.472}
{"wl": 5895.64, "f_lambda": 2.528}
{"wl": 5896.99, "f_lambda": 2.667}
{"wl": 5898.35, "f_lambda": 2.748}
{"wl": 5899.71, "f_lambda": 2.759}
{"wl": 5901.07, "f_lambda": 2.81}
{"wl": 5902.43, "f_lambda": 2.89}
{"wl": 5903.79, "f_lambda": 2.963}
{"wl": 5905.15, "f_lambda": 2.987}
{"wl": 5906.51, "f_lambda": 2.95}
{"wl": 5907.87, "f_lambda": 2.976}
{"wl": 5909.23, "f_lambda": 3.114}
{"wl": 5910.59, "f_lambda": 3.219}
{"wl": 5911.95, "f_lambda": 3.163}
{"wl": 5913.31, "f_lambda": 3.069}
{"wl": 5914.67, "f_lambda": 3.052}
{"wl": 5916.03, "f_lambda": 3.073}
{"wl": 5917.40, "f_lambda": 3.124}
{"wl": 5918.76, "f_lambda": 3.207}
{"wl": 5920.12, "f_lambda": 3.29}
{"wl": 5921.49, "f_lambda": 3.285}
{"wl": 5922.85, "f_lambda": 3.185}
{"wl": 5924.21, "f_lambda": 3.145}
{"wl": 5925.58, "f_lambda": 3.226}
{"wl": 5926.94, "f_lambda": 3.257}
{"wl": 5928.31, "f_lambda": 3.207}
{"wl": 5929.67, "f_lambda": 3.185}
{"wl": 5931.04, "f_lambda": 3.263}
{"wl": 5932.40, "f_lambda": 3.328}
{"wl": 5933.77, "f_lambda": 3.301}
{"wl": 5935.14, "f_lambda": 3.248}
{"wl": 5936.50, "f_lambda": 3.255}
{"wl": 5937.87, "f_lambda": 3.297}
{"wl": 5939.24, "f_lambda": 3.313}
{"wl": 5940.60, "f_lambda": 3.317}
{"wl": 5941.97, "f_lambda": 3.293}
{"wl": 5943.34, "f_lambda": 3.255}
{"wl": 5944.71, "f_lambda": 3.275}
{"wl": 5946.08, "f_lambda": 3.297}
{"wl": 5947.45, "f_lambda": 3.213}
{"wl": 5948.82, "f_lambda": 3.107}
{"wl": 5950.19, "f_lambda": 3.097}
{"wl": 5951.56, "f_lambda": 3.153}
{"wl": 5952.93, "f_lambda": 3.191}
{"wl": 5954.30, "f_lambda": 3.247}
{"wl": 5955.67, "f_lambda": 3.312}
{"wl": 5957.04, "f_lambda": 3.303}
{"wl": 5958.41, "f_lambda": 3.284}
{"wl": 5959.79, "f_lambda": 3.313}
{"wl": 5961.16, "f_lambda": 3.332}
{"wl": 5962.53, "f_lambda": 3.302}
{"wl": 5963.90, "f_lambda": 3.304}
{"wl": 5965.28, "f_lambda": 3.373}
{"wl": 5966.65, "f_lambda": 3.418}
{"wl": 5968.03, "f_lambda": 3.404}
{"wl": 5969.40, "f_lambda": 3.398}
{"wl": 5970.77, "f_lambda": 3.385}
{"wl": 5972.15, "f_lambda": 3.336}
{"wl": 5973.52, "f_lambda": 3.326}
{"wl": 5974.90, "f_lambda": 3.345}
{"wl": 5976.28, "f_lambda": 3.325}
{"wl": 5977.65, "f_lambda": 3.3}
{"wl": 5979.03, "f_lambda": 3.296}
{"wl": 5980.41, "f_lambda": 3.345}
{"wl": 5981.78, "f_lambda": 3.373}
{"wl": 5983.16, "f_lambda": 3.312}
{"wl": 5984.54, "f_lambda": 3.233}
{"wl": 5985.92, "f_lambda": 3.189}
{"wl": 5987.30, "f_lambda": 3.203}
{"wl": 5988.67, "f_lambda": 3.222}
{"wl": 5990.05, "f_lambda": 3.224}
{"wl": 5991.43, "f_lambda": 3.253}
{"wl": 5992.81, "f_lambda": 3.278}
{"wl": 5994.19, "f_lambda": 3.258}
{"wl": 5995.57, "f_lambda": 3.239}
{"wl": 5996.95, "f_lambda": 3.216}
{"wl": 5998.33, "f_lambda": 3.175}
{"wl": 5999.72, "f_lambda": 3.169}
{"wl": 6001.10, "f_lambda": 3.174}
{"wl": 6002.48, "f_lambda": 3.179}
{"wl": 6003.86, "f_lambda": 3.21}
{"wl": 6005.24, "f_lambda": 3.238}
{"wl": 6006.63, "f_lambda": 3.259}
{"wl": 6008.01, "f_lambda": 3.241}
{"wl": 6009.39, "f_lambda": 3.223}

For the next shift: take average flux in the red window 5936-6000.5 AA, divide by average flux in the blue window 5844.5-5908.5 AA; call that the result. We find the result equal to 1.09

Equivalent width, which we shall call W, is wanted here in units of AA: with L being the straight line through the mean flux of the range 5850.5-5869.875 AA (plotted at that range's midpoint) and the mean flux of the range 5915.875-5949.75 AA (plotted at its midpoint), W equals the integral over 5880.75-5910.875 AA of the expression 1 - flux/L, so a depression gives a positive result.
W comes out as 4.3 AA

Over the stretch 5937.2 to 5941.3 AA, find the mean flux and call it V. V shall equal 3.31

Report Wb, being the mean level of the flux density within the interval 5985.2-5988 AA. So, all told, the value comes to 3.2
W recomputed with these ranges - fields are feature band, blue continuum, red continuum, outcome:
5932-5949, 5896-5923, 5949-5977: -0.48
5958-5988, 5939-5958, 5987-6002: -0.86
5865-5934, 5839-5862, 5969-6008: 6.18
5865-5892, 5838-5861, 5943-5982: 2.87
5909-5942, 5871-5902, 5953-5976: -1.44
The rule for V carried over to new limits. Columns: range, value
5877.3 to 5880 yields 3.24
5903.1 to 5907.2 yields 2.97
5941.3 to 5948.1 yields 3.26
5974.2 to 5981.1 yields 3.32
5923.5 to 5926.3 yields 3.19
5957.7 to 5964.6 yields 3.3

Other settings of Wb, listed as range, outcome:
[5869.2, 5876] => 3.24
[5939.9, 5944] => 3.29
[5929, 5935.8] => 3.26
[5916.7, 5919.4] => 3.16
